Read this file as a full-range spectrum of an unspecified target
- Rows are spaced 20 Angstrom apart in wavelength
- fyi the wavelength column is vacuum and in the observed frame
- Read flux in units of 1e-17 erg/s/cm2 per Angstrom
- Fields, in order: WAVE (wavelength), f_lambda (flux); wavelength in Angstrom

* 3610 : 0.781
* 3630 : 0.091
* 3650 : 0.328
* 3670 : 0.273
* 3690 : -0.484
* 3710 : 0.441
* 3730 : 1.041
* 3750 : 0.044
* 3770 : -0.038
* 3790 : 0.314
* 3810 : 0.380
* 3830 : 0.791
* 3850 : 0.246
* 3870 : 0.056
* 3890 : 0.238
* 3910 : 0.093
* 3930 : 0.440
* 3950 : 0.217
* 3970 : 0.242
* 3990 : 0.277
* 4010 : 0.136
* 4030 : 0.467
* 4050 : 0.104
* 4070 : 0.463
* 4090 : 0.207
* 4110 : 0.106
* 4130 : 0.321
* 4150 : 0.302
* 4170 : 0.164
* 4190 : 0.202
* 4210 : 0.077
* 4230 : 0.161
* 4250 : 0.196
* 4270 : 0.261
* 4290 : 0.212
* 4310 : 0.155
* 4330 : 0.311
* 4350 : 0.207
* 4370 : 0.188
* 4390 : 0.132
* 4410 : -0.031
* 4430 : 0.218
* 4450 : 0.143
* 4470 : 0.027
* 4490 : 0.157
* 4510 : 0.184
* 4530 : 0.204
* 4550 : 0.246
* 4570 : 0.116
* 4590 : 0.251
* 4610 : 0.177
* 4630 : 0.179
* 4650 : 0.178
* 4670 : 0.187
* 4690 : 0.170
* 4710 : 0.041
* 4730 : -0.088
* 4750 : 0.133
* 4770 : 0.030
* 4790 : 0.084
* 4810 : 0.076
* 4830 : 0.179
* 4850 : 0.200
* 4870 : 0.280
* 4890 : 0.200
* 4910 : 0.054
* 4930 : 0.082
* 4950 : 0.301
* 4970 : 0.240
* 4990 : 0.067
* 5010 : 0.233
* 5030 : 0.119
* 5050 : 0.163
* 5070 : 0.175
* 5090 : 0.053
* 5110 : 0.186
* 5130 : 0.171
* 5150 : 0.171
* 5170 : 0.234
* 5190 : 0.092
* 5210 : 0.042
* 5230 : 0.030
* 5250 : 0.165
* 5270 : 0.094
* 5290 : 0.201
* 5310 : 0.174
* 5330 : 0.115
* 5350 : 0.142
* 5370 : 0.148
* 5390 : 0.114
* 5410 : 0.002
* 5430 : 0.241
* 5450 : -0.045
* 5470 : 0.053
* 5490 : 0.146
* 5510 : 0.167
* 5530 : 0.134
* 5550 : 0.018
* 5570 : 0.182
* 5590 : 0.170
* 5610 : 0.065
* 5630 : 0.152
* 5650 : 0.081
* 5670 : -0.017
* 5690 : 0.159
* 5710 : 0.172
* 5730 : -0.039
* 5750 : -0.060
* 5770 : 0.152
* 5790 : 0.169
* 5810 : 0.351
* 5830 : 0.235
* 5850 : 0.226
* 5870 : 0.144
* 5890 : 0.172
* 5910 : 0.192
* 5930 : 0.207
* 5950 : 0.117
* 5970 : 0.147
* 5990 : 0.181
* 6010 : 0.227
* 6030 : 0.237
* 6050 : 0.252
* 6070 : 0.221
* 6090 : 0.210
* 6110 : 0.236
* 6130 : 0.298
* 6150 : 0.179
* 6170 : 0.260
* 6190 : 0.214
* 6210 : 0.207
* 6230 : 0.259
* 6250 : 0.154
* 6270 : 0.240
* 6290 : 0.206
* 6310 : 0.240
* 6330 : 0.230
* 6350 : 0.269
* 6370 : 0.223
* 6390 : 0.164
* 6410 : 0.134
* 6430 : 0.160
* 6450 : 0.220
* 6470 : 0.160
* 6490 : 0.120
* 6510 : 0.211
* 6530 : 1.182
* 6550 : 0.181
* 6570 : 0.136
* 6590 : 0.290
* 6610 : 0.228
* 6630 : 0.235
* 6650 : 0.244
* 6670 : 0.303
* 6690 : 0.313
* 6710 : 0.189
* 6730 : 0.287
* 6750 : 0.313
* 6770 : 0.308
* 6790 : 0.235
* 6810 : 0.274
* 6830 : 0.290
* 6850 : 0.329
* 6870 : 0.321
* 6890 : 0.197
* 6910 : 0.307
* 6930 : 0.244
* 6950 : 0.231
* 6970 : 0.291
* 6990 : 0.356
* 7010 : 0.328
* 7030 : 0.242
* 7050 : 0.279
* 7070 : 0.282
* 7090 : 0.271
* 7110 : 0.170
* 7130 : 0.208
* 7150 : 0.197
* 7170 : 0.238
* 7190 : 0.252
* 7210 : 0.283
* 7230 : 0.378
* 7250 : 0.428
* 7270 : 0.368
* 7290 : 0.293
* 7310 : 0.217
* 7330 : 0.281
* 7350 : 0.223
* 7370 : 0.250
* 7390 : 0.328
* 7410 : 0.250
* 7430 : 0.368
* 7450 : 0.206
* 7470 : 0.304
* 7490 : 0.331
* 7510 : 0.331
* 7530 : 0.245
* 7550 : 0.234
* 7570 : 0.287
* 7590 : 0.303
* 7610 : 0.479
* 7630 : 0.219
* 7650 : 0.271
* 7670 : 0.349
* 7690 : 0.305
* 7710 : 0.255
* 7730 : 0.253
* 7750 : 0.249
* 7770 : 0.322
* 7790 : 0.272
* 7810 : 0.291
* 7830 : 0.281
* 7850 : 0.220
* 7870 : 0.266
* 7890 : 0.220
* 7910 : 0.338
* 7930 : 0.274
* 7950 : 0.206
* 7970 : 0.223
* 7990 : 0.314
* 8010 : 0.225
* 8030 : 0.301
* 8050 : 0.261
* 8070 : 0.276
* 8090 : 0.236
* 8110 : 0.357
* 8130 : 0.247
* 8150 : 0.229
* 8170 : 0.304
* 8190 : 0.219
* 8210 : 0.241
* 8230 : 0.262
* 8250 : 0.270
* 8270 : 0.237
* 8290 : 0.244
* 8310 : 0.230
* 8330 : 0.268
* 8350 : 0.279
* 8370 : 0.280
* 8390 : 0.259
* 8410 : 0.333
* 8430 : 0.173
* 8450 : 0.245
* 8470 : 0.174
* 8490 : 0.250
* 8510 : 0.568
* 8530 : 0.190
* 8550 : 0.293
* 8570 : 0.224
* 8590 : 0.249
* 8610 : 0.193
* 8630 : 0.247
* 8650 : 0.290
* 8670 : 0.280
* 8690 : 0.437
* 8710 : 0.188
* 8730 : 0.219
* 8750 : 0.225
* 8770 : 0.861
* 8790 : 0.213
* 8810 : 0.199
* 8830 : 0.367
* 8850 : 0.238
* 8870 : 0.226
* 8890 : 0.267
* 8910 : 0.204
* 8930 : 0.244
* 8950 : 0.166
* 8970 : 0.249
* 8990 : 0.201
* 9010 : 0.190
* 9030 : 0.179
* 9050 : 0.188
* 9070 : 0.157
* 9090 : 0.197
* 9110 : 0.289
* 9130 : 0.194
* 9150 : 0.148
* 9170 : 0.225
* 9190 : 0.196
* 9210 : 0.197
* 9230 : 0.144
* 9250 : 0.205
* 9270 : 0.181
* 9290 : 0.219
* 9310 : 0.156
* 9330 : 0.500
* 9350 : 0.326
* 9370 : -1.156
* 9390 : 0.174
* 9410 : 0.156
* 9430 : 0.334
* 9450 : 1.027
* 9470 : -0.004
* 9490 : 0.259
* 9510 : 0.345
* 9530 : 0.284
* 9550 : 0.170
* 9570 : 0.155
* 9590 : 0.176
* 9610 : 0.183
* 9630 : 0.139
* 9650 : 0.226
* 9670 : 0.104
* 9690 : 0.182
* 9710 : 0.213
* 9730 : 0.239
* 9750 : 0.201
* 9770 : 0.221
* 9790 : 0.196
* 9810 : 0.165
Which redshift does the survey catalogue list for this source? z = 0.750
